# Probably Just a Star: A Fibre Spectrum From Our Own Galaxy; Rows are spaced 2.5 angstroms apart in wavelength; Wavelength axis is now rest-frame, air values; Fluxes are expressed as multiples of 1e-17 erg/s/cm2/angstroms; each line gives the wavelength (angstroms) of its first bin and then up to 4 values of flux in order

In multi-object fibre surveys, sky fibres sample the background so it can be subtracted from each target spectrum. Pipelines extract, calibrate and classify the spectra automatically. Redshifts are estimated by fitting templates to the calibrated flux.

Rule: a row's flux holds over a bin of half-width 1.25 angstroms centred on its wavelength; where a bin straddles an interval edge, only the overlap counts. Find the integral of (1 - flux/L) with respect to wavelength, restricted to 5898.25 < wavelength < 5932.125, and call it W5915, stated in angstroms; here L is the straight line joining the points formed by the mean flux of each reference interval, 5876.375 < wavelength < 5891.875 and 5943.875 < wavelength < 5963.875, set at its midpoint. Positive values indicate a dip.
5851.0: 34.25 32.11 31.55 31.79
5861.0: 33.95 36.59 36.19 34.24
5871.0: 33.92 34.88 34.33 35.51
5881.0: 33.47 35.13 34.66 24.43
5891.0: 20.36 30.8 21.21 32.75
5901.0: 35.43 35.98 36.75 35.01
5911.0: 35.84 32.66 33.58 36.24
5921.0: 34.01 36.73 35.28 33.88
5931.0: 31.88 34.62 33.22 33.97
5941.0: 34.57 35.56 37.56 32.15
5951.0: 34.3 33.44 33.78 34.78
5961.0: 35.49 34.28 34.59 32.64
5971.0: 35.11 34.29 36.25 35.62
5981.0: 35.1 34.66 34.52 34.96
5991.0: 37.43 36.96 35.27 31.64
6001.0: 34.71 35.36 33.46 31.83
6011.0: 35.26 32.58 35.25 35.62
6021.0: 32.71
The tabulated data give -2.3 angstroms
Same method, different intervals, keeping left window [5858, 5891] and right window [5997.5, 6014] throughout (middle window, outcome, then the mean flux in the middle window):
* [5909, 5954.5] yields -1.3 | 34.4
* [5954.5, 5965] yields -0.3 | 34.6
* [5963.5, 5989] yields -0.9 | 34.7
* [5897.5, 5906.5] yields -0.5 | 35.2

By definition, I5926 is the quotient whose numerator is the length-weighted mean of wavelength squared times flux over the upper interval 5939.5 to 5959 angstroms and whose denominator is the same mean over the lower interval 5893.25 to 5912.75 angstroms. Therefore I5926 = 1.06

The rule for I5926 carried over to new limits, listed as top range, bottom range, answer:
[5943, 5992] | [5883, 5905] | 1.19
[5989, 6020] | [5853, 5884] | 1.06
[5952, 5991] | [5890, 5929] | 1.08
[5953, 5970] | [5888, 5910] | 1.14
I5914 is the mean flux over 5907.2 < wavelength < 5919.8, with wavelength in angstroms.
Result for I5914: 34.7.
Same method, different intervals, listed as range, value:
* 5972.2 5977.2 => 35.3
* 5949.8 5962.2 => 34.4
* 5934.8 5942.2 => 33.9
